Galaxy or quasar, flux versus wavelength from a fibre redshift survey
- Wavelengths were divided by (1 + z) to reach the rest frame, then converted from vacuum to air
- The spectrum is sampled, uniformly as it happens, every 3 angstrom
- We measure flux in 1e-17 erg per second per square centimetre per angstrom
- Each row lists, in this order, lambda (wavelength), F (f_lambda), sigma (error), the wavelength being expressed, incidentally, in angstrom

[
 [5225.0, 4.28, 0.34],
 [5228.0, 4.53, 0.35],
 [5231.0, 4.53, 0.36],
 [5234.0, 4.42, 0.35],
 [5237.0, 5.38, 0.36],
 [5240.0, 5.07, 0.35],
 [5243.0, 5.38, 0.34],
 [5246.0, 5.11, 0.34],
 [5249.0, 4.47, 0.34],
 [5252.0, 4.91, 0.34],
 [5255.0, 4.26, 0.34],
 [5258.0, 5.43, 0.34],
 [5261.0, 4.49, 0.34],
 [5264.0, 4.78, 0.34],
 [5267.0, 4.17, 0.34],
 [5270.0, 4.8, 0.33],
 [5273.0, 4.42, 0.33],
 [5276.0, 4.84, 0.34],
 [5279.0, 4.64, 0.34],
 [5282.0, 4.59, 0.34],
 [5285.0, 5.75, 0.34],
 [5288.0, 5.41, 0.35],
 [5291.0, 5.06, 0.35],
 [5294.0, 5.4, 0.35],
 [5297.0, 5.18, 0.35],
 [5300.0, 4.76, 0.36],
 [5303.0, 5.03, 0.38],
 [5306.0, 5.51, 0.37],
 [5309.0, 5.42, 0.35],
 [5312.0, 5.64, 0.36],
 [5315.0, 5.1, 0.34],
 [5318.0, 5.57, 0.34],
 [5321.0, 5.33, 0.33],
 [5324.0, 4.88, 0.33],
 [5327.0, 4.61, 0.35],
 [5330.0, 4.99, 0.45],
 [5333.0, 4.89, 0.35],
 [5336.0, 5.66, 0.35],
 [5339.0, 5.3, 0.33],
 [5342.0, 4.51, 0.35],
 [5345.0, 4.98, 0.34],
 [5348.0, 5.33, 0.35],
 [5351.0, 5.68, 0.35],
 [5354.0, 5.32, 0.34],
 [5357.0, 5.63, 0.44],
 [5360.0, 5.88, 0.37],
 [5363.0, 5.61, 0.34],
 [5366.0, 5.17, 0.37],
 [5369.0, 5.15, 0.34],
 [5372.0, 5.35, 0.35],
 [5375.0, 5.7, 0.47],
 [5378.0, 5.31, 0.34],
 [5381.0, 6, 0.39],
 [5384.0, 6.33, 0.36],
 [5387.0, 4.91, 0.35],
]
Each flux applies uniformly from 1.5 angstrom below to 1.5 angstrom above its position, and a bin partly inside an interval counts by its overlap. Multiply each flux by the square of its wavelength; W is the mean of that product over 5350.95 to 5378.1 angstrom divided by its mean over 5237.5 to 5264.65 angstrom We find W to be 1.17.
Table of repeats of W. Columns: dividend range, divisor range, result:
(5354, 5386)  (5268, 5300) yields 1.16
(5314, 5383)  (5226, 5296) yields 1.13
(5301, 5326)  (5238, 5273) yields 1.13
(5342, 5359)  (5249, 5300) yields 1.13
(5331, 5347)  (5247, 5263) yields 1.11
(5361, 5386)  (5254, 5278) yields 1.25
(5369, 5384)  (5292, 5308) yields 1.12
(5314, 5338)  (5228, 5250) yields 1.08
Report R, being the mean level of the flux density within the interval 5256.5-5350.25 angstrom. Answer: 5.05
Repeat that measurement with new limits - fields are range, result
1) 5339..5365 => 5.36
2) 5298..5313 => 5.26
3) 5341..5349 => 4.94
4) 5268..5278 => 4.66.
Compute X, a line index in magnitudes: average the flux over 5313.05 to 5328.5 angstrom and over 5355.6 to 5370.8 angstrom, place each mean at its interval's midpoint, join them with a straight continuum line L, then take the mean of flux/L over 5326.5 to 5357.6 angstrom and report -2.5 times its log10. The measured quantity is 0.03 mag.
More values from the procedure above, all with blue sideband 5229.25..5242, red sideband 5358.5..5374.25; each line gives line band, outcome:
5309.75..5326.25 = -0.01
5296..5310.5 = 0.00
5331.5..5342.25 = 0.03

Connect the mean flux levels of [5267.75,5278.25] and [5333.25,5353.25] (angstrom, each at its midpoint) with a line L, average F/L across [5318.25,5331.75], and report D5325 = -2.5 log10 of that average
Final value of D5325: 0.014 mag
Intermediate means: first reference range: 4.65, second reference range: 5.22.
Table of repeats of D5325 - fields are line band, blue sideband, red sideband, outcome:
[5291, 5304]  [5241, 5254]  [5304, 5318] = 0.05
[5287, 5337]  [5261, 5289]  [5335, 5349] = -0.05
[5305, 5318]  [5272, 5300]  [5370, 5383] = -0.05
